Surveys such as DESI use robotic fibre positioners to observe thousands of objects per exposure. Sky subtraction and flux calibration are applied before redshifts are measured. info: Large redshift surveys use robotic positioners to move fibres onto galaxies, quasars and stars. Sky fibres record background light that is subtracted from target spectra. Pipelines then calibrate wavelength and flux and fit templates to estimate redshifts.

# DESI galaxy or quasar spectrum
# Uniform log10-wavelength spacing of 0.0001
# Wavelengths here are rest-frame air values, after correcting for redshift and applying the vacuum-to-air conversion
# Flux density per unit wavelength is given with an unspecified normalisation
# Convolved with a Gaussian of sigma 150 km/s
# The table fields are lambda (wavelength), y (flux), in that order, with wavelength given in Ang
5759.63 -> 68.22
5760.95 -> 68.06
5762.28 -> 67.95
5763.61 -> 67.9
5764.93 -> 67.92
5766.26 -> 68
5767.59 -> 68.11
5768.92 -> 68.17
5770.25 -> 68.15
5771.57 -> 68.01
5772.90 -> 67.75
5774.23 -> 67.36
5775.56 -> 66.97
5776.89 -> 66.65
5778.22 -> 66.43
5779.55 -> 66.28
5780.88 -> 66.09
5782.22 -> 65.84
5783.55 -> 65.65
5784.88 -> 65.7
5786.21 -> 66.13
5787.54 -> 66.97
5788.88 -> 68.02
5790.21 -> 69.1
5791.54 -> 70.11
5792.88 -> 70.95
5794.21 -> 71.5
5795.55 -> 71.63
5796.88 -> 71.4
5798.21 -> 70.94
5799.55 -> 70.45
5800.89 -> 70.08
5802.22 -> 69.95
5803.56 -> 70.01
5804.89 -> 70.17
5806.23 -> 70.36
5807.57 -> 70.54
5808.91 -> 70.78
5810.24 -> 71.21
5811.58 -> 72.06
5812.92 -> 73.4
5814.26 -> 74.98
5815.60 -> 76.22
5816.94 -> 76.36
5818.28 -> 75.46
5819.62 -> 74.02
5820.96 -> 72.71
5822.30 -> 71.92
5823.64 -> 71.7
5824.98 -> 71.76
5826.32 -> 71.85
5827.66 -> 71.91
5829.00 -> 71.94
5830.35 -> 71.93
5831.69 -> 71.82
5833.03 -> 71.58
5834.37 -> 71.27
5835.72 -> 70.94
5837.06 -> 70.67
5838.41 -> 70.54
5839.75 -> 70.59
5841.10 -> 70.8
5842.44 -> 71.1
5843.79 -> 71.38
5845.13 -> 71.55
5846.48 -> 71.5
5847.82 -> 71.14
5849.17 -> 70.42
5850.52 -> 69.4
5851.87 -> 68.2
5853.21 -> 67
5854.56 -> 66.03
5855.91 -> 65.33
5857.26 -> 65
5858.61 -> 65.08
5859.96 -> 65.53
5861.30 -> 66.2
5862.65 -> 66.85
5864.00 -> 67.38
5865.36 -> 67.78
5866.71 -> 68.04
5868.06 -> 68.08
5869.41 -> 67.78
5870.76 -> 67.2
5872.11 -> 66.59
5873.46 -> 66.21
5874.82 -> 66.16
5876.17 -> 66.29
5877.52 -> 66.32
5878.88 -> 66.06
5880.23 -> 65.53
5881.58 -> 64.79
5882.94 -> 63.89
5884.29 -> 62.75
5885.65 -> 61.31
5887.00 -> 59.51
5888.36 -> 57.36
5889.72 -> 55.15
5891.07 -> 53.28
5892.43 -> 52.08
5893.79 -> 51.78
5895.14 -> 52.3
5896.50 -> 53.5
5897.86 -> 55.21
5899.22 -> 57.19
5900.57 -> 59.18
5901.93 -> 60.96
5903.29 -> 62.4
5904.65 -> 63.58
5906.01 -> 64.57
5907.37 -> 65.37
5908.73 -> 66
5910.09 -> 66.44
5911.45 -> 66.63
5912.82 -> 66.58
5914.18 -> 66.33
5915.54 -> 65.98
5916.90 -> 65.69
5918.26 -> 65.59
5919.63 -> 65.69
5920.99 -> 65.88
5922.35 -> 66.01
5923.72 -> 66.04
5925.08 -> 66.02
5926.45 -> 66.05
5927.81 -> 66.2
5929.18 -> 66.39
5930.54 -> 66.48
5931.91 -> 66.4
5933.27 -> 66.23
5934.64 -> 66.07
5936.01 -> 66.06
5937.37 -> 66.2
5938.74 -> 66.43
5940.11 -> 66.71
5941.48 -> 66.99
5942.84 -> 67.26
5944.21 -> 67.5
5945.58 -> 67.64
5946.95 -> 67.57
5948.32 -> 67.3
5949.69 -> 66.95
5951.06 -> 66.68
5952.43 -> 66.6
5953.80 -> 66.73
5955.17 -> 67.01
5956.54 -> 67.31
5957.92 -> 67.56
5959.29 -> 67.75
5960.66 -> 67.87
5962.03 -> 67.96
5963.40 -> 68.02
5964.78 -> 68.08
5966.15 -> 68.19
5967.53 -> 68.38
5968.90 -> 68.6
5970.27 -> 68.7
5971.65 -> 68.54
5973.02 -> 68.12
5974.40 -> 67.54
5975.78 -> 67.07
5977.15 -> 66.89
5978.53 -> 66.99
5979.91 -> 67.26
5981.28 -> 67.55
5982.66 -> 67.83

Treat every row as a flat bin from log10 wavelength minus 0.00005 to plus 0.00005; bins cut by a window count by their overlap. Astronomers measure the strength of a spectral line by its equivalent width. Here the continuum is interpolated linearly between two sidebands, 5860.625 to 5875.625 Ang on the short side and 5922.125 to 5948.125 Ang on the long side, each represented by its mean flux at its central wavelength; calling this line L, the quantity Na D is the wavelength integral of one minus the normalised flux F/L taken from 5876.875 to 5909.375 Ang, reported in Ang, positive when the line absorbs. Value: 3.4 Ang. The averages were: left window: 67.1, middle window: 60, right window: 66.6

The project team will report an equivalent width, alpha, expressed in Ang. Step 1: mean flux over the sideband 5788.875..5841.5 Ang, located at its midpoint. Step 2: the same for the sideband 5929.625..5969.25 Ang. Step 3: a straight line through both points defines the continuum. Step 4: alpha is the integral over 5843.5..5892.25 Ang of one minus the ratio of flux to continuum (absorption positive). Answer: 3.0 Ang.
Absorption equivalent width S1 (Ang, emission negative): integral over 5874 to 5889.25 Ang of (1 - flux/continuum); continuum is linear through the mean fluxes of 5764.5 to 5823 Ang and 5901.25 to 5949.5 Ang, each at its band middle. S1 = 0.8 Ang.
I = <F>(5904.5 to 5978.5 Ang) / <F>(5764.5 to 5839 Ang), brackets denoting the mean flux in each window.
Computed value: 1.0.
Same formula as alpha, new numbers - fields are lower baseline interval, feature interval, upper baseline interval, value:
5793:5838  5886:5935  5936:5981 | 4.6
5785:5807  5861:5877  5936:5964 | 0.3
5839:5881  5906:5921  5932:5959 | 0.3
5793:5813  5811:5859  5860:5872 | -1.4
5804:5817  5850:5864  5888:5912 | -0.2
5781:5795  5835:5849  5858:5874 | -0.8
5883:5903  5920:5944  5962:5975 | -1.4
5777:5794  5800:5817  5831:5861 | -0.9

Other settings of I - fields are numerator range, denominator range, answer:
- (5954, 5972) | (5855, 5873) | 1.02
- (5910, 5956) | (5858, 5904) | 1.07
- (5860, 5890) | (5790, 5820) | 0.91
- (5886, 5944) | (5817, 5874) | 0.90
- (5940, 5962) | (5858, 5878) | 1.01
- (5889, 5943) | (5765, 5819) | 0.91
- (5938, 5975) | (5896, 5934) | 1.05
